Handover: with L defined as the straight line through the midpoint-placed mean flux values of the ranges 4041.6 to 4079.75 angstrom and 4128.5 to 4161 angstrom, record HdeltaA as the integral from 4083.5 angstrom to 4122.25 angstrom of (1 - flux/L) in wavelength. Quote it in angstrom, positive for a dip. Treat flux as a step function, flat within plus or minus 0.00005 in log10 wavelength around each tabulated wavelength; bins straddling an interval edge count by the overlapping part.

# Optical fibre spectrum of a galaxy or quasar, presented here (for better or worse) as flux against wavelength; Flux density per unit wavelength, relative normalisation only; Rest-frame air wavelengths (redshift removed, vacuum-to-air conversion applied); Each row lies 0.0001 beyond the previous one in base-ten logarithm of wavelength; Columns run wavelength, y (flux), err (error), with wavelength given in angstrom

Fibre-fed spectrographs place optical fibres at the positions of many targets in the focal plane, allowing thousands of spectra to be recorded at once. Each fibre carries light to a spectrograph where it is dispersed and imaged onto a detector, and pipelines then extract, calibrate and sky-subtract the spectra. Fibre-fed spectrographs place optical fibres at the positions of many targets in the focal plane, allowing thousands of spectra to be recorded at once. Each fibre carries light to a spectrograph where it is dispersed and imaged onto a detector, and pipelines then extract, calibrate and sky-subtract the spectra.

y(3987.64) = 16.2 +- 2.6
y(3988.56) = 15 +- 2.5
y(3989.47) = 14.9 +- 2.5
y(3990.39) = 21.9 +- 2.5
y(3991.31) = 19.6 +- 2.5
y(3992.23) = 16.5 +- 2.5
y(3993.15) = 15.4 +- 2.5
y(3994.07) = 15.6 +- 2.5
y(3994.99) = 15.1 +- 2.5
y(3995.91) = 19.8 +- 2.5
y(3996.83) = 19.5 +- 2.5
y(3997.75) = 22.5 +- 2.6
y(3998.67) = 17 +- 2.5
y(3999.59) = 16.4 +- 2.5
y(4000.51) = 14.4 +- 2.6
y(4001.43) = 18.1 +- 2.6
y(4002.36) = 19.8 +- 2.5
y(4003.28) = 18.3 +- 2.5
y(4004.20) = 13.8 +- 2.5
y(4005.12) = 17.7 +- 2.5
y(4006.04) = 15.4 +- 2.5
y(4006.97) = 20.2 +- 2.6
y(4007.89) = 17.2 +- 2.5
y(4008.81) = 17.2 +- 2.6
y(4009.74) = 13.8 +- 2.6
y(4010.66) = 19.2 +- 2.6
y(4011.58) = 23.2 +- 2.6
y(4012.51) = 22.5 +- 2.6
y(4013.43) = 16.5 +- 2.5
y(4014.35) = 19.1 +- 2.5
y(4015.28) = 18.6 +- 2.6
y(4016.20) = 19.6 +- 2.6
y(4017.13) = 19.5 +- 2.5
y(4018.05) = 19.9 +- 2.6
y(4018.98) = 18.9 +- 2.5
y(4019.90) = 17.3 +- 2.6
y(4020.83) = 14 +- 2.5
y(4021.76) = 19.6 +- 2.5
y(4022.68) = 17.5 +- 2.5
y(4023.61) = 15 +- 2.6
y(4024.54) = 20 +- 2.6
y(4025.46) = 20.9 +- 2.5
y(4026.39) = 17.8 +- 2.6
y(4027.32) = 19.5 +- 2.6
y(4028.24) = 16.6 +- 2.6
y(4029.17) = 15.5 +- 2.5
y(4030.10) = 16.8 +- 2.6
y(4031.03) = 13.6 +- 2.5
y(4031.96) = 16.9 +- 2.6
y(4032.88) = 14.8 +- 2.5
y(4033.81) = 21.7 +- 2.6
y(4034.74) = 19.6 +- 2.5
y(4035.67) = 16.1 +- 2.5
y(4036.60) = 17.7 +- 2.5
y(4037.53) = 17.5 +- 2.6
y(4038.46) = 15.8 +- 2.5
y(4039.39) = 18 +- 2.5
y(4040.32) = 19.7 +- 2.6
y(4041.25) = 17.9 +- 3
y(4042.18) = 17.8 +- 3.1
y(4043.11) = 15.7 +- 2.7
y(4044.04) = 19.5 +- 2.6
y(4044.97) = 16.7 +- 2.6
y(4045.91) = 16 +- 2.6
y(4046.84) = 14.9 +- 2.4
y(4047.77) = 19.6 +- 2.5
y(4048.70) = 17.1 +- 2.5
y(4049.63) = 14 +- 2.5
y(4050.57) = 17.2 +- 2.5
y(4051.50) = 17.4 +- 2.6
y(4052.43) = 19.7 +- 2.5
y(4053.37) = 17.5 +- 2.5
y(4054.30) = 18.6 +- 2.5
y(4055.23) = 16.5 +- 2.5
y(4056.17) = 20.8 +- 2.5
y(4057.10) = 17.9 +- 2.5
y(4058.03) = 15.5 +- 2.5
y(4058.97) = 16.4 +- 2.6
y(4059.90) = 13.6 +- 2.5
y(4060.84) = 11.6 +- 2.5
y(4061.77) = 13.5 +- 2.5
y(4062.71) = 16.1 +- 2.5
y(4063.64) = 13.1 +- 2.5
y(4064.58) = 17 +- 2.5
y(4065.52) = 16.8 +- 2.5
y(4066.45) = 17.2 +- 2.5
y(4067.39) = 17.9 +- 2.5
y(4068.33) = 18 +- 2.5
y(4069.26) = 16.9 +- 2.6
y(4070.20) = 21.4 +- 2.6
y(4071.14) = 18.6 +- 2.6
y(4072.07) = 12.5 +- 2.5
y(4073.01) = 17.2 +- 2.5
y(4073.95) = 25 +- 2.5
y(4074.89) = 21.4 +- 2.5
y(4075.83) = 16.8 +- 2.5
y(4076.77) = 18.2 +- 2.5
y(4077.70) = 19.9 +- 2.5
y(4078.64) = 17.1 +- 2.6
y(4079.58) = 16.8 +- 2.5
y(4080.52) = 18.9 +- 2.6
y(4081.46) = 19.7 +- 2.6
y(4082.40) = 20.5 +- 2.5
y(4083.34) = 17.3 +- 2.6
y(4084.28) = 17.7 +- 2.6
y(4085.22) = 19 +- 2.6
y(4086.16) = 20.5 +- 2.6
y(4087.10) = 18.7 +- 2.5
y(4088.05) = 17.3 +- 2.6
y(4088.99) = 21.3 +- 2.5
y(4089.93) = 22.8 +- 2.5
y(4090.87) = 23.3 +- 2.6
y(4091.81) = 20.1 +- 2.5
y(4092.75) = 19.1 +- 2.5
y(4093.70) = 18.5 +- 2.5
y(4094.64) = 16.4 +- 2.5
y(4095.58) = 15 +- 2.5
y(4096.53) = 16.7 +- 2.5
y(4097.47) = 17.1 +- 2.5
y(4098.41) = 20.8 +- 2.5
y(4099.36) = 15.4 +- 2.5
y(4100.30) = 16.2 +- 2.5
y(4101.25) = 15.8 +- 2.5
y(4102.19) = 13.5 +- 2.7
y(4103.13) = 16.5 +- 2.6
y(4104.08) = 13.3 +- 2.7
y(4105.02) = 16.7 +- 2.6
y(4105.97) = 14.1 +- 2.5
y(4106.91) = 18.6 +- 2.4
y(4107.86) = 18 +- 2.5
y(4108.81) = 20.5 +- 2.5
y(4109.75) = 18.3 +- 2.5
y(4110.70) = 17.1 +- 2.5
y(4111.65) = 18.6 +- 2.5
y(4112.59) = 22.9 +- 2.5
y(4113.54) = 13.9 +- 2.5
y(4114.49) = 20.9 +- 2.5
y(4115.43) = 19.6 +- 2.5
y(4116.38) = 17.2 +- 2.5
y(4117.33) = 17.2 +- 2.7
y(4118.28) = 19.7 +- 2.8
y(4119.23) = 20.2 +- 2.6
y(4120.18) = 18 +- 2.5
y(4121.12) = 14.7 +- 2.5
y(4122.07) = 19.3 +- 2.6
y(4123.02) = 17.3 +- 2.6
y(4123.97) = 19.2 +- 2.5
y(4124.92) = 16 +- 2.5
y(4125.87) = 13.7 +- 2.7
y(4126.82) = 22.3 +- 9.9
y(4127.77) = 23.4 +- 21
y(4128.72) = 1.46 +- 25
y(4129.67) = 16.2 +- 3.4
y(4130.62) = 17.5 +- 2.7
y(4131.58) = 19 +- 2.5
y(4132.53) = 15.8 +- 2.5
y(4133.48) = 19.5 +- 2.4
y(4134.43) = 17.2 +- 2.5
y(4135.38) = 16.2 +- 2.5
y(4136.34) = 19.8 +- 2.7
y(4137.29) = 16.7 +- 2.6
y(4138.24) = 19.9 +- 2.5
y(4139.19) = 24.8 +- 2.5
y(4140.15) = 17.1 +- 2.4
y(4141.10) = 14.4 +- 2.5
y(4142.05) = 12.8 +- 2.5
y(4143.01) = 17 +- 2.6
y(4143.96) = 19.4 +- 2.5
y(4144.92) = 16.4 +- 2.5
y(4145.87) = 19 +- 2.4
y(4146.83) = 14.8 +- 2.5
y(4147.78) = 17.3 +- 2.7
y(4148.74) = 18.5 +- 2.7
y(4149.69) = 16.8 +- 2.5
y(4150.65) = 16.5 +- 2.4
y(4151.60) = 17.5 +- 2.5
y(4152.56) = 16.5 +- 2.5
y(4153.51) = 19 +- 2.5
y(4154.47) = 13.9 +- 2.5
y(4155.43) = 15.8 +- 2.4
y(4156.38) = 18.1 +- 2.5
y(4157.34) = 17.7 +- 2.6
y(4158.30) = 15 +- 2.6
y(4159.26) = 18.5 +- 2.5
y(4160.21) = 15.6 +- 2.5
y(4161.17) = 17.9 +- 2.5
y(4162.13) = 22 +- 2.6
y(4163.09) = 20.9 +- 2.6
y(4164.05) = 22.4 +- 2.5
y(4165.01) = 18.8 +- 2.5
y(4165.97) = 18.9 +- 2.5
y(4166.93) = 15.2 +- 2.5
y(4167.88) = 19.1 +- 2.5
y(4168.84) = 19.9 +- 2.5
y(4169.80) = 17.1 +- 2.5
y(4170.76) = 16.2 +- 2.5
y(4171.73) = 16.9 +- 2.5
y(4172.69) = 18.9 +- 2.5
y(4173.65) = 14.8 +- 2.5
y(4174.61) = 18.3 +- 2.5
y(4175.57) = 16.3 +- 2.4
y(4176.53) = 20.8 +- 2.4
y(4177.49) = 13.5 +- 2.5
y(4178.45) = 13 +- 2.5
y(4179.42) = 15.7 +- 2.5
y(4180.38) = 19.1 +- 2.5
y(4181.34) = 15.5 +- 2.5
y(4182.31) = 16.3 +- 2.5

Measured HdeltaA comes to -2.19 angstrom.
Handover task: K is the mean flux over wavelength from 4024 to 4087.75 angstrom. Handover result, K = 17.6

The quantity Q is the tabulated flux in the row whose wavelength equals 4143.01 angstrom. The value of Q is 17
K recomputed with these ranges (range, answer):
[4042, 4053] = 17.1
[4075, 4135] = 17.9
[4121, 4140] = 17.5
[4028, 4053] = 17.2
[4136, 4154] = 17.6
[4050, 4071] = 16.9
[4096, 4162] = 17.3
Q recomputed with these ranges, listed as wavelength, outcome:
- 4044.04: 19.5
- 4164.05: 22.4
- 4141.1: 14.4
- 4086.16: 20.5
